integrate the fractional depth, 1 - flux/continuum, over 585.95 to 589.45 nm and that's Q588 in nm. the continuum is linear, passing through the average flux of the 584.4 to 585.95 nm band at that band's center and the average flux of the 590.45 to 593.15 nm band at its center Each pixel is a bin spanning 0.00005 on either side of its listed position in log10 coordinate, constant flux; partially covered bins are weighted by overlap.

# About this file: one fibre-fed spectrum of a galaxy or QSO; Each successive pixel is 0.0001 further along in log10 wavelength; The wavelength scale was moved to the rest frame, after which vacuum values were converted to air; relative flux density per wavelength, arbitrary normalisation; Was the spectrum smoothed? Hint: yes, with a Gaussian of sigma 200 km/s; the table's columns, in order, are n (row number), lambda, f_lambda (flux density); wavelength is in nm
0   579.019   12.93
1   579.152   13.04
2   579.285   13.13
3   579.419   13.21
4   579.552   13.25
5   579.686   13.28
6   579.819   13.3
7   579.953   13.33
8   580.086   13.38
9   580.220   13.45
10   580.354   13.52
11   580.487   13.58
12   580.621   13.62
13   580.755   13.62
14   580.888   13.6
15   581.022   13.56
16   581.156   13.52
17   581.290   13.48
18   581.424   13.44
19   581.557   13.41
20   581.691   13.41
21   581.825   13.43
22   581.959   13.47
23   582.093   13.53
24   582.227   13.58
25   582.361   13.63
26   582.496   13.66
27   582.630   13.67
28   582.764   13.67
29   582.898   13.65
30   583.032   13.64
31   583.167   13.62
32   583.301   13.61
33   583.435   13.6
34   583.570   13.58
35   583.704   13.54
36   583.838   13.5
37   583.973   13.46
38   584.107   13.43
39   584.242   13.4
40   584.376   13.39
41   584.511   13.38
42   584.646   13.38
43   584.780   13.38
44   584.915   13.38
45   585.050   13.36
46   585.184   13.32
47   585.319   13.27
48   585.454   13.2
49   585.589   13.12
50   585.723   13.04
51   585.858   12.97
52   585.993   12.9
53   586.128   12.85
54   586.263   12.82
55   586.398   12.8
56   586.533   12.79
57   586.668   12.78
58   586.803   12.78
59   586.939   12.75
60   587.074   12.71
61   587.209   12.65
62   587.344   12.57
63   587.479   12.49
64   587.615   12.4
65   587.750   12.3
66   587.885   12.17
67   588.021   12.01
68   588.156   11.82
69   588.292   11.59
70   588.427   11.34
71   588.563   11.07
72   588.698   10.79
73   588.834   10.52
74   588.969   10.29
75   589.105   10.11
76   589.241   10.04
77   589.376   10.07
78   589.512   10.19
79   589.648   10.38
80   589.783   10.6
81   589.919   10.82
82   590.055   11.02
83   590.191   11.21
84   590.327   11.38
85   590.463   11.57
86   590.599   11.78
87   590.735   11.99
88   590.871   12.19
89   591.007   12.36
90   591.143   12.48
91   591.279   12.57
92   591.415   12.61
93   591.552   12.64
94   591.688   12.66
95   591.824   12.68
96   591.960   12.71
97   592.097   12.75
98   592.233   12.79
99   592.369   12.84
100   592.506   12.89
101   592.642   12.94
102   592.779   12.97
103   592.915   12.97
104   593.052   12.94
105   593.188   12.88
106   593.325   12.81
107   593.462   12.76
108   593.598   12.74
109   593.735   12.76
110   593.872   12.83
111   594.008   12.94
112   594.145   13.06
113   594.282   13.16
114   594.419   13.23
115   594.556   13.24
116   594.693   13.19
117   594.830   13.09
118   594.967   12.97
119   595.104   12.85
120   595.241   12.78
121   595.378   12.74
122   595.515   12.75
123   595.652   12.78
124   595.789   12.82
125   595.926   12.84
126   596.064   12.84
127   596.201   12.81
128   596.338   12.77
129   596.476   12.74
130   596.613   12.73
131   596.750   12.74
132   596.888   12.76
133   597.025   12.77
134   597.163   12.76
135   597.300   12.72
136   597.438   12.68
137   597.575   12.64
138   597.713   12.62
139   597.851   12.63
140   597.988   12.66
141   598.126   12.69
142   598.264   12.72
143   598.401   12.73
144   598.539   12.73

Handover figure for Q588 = 0.30 nm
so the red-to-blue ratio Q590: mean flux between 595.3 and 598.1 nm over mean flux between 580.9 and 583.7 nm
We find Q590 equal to 0.9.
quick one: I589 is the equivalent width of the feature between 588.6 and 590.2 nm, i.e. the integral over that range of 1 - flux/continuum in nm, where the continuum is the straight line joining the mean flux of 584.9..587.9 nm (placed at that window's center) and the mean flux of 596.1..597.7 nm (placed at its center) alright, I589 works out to 0.29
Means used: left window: 12.8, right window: 12.7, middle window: 10.5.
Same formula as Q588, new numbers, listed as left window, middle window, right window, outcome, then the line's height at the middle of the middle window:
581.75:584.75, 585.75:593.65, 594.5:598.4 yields 0.654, 13.2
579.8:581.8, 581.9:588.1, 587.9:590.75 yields -0.458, 12.3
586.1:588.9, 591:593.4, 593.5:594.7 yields 0.001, 12.8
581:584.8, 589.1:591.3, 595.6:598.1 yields 0.316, 13.1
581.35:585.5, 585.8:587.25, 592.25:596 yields 0.056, 13.3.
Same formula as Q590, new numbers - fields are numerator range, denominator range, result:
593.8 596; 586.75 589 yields 1.09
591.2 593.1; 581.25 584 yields 0.94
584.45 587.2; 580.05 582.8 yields 0.96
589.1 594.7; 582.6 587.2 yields 0.92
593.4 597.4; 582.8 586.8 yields 0.97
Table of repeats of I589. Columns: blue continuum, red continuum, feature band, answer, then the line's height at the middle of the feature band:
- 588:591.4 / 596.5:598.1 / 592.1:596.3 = -0.281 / 12.1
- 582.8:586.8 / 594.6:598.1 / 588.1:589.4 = 0.231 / 13.1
